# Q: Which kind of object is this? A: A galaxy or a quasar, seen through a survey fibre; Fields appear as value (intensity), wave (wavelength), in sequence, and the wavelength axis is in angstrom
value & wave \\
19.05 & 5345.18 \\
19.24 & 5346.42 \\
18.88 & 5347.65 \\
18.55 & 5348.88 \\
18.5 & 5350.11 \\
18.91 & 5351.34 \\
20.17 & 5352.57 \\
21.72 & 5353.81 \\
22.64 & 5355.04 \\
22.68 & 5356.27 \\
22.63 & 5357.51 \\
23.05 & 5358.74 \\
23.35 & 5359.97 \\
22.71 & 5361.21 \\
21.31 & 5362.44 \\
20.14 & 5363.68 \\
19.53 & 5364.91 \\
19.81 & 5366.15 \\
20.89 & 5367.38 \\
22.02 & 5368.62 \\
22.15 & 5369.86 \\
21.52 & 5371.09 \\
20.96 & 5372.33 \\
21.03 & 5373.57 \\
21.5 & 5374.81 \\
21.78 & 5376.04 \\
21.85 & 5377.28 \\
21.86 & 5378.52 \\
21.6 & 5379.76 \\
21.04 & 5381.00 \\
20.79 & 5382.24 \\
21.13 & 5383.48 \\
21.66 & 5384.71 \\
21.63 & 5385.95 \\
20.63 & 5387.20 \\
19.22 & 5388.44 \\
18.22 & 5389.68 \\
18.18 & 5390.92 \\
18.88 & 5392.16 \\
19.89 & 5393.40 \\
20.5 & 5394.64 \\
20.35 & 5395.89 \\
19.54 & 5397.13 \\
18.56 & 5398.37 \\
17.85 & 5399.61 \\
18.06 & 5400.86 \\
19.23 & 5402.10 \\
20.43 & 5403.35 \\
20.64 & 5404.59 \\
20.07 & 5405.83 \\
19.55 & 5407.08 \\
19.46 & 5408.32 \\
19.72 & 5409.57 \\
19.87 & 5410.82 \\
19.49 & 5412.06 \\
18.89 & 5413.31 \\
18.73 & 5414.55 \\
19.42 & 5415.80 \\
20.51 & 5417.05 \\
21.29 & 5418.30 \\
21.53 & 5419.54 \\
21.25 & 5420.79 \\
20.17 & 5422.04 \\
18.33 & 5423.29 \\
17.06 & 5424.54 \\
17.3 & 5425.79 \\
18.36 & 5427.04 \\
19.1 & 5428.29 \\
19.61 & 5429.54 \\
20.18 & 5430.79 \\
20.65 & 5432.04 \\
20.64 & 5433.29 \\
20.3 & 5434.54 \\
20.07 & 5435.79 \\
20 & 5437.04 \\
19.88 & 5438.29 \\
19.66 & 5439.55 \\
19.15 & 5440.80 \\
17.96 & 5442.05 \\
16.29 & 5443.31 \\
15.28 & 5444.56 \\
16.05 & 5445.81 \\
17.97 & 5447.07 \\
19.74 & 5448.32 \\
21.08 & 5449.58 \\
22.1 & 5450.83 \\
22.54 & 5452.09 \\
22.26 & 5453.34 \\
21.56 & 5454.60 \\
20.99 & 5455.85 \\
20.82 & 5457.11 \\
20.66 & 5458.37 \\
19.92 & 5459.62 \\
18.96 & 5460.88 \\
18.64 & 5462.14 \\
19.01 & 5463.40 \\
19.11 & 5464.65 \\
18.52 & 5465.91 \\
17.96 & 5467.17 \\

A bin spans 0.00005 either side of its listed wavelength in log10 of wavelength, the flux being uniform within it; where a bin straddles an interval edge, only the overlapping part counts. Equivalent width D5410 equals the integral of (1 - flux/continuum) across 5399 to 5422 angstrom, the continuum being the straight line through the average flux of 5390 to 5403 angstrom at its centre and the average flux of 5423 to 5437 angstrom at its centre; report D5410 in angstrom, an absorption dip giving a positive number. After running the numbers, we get -0.7 angstrom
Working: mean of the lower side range 19.1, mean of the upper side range 19.3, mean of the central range 19.8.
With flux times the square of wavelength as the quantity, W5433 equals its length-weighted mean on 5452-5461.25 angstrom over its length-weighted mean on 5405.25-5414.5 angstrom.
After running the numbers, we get 1.09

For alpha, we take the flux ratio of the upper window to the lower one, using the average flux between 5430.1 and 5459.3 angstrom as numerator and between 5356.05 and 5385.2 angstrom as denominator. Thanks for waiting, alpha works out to 0.92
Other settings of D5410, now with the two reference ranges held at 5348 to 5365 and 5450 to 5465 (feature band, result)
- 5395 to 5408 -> 0.9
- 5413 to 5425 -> 0.6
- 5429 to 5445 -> 1.1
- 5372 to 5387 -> -0.3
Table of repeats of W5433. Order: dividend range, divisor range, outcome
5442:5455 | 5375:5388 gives 0.93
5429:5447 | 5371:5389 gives 0.91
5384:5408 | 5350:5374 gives 0.93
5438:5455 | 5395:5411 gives 1.01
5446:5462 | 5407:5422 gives 1.04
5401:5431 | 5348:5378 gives 0.94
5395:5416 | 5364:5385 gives 0.93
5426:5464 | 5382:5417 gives 1.01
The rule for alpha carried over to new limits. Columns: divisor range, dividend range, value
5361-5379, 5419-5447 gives 0.89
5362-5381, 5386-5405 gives 0.92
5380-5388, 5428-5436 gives 0.95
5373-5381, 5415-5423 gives 0.95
